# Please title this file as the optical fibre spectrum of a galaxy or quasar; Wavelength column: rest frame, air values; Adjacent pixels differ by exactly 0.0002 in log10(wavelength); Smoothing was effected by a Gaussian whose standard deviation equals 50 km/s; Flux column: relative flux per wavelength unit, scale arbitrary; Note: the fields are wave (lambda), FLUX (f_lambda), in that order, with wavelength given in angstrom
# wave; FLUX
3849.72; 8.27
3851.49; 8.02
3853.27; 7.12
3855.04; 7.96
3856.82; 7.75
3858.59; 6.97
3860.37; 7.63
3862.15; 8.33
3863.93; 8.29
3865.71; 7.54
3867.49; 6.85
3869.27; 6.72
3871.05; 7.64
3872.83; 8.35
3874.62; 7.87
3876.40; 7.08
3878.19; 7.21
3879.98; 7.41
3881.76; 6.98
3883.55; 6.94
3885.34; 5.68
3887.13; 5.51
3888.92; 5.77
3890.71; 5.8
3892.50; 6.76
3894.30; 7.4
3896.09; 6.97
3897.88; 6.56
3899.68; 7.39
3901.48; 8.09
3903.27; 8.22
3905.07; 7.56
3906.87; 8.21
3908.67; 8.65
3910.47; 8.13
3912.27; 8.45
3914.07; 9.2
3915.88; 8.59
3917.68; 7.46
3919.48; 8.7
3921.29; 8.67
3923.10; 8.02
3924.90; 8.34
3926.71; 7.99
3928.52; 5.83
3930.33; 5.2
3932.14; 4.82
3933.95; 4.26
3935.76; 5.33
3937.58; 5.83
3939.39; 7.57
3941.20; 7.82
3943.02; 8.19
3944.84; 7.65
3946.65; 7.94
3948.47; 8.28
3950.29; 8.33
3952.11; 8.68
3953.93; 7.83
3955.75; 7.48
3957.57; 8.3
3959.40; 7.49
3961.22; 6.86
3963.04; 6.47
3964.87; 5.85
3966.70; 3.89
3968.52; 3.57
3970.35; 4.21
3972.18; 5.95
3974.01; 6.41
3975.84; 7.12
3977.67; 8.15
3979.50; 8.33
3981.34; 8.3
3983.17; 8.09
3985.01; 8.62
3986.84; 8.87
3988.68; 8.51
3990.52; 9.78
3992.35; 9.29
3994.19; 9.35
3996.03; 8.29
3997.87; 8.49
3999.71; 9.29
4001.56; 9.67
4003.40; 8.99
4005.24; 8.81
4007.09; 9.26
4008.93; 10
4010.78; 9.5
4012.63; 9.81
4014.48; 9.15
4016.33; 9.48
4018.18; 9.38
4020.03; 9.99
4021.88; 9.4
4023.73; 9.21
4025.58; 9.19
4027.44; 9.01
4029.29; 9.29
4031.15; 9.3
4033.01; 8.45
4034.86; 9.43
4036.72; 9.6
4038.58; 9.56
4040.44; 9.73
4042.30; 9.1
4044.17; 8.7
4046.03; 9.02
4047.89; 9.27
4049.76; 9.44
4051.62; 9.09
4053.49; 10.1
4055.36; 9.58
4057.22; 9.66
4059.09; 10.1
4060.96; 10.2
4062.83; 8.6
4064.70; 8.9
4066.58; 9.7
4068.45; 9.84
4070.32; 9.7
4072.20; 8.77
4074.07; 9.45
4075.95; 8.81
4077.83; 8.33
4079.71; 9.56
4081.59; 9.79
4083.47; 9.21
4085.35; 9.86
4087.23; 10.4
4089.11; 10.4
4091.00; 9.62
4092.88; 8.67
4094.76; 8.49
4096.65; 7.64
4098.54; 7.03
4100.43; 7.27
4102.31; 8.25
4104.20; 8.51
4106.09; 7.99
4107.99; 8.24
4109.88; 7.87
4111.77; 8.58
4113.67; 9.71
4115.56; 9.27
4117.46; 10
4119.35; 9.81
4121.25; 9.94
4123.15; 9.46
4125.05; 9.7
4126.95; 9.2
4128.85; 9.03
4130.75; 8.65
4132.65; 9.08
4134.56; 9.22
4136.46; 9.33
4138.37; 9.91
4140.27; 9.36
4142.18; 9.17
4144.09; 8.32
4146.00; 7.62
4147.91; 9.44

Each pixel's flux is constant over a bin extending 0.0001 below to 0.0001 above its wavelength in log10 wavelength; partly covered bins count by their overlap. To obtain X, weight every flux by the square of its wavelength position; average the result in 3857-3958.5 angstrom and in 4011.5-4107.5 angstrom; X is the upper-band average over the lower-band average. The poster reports 1.3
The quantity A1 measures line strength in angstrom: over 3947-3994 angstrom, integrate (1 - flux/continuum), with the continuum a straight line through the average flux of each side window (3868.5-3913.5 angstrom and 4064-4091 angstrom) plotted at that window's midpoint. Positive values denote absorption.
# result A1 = 4.6 angstrom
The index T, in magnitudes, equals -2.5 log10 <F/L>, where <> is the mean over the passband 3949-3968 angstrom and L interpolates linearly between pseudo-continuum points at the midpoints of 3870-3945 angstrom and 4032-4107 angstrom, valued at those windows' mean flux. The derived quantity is 0.11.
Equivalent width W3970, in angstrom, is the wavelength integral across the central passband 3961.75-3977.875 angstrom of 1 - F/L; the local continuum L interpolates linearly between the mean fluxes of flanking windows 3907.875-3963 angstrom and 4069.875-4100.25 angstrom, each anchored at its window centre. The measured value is 4.5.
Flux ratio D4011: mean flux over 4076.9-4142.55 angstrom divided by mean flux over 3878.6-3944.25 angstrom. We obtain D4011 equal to 1.3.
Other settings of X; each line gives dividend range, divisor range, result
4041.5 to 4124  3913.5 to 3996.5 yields 1.32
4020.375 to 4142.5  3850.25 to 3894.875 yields 1.42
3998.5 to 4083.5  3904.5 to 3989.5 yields 1.34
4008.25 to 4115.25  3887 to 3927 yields 1.28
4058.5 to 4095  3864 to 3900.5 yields 1.50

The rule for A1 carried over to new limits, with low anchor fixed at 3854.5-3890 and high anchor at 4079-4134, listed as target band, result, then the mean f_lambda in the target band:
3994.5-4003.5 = -0.87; 8.97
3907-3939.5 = 1.26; 7.29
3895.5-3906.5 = -0.13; 7.52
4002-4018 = -2.16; 9.38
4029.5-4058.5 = -2.77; 9.34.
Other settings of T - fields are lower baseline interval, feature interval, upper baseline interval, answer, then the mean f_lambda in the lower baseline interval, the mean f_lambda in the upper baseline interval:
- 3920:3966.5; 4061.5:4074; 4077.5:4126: -0.09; 7.12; 8.99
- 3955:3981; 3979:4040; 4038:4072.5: -0.17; 6.47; 9.43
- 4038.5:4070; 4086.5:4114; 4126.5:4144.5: 0.09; 9.45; 9.15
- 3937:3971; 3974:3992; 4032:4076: -0.09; 6.99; 9.38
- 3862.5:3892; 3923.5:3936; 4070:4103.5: 0.22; 7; 8.94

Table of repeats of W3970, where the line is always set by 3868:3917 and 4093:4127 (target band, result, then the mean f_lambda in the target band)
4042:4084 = -4.6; 9.35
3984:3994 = -1.3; 9.03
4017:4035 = -2.4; 9.26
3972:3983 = 0.5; 7.52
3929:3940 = 3.1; 5.46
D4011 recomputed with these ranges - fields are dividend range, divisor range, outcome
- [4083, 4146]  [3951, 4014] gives 1.13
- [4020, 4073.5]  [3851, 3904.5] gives 1.30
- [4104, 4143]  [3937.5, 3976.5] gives 1.32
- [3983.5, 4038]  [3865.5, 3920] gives 1.24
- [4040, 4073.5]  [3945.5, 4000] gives 1.24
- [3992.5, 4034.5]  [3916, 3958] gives 1.26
